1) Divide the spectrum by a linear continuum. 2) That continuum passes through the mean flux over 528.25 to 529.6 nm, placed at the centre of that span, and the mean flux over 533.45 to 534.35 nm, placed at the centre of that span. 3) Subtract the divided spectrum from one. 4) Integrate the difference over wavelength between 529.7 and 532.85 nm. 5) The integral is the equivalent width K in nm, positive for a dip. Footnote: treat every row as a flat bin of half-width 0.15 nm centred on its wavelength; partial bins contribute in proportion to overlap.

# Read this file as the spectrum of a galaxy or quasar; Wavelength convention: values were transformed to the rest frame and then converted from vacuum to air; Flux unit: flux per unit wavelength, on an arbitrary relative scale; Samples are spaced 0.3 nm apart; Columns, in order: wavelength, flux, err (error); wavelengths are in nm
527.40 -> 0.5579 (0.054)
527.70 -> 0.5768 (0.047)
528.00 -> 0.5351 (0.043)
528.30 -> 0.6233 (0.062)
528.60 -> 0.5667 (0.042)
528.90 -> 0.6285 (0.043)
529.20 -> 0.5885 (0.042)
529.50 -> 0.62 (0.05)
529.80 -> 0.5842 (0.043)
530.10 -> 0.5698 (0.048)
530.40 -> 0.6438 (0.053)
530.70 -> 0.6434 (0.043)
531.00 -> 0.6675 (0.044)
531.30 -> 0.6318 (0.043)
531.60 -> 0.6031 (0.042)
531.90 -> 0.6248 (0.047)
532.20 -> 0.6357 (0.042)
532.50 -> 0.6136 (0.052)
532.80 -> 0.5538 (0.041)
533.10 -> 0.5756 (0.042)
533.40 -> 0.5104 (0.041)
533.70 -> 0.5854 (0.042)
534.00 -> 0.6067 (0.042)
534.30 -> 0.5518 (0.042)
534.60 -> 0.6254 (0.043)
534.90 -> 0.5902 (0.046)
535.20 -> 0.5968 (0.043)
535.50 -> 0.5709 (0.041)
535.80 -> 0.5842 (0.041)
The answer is -0.15 nm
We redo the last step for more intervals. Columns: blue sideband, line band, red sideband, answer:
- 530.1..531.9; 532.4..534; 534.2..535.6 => 0.10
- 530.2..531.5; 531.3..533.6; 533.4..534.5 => 0.06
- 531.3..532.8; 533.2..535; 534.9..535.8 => 0.05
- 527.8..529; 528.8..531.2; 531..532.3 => -0.04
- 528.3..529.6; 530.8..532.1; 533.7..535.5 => -0.08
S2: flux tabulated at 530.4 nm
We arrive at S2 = 0.6438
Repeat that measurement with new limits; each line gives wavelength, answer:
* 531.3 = 0.6318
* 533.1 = 0.5756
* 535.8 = 0.5842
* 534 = 0.6067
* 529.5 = 0.62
